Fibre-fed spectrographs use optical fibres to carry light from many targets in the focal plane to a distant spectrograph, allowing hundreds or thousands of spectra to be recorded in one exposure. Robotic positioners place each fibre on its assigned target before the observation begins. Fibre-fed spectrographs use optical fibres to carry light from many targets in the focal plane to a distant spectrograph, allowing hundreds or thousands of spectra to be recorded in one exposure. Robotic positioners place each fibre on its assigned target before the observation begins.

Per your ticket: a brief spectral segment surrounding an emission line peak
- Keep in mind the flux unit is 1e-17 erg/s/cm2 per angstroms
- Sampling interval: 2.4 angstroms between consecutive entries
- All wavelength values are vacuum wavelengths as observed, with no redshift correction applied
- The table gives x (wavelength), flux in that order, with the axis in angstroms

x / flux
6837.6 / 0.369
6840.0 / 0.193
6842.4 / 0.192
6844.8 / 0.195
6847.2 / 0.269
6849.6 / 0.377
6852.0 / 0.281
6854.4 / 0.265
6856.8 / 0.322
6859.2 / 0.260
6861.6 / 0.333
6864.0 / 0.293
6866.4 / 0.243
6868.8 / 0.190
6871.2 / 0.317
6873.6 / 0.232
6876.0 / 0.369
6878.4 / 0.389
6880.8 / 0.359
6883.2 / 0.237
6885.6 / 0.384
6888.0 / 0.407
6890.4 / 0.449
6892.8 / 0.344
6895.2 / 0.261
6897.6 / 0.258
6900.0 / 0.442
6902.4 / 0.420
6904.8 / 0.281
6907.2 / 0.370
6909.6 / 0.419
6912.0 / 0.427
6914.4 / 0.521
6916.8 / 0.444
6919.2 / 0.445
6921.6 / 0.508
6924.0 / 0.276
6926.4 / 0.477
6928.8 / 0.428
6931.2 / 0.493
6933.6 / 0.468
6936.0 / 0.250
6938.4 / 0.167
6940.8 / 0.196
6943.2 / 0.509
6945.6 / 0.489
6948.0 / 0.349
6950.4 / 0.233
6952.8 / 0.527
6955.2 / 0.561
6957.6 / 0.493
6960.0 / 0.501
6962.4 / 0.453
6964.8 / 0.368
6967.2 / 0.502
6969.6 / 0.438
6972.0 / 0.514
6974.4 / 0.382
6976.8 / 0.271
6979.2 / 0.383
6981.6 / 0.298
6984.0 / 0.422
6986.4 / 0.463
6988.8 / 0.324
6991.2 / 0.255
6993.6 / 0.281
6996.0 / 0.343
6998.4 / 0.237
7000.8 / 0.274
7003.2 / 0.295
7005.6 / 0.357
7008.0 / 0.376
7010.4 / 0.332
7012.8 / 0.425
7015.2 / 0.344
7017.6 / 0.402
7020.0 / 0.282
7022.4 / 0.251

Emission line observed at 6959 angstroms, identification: C IV 1549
